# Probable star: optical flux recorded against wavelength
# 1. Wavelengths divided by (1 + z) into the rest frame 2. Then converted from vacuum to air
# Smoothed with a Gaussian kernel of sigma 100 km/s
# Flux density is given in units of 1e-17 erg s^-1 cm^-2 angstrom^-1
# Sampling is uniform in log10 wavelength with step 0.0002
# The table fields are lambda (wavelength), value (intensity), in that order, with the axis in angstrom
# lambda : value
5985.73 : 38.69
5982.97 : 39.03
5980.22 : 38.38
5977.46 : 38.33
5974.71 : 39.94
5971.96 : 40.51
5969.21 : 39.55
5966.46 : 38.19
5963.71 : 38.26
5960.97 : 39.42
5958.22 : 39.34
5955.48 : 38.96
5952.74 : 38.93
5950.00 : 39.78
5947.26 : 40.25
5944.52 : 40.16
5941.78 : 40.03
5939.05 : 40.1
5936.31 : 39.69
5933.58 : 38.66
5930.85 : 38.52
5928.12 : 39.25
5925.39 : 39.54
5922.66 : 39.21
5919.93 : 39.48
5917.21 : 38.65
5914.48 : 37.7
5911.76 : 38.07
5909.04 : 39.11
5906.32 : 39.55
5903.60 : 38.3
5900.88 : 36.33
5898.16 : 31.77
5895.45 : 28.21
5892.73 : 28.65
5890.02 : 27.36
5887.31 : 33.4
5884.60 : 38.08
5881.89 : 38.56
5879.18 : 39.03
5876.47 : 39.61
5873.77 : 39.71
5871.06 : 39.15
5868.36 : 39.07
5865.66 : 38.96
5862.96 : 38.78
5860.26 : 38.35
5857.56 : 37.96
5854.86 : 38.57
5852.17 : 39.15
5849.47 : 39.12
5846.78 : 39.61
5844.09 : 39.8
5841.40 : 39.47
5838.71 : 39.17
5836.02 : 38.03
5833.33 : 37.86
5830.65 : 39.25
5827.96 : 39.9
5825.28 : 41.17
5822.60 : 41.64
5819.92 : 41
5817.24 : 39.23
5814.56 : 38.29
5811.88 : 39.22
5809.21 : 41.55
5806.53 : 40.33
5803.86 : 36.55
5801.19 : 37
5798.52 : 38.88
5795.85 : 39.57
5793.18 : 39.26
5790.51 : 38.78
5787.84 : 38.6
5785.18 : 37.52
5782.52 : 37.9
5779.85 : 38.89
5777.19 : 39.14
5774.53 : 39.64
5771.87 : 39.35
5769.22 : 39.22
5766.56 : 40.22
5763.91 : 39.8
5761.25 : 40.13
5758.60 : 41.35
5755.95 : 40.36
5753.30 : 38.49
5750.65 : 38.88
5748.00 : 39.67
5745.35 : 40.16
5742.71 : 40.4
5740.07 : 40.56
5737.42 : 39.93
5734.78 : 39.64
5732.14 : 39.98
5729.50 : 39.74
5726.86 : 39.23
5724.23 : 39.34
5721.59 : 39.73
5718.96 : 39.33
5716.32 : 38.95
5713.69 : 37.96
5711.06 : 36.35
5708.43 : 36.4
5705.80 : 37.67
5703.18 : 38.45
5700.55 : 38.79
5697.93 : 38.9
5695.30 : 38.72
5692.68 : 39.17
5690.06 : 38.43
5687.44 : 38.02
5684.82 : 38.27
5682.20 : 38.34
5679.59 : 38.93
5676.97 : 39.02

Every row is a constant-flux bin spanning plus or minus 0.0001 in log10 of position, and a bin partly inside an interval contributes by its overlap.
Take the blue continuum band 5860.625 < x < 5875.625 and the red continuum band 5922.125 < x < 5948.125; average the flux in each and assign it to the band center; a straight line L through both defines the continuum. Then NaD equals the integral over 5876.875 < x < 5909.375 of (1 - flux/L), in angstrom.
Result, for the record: 3.6 angstrom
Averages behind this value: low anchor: 39.1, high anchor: 39.5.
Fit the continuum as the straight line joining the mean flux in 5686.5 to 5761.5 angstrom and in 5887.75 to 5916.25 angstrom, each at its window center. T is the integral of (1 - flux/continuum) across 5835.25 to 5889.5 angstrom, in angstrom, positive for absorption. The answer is -4.50 angstrom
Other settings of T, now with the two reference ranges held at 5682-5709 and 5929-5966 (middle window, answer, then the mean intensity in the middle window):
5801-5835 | -0.6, 39.5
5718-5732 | -0.4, 39.5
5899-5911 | 0.4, 38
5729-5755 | -0.8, 39.7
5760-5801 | -0.4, 39.1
